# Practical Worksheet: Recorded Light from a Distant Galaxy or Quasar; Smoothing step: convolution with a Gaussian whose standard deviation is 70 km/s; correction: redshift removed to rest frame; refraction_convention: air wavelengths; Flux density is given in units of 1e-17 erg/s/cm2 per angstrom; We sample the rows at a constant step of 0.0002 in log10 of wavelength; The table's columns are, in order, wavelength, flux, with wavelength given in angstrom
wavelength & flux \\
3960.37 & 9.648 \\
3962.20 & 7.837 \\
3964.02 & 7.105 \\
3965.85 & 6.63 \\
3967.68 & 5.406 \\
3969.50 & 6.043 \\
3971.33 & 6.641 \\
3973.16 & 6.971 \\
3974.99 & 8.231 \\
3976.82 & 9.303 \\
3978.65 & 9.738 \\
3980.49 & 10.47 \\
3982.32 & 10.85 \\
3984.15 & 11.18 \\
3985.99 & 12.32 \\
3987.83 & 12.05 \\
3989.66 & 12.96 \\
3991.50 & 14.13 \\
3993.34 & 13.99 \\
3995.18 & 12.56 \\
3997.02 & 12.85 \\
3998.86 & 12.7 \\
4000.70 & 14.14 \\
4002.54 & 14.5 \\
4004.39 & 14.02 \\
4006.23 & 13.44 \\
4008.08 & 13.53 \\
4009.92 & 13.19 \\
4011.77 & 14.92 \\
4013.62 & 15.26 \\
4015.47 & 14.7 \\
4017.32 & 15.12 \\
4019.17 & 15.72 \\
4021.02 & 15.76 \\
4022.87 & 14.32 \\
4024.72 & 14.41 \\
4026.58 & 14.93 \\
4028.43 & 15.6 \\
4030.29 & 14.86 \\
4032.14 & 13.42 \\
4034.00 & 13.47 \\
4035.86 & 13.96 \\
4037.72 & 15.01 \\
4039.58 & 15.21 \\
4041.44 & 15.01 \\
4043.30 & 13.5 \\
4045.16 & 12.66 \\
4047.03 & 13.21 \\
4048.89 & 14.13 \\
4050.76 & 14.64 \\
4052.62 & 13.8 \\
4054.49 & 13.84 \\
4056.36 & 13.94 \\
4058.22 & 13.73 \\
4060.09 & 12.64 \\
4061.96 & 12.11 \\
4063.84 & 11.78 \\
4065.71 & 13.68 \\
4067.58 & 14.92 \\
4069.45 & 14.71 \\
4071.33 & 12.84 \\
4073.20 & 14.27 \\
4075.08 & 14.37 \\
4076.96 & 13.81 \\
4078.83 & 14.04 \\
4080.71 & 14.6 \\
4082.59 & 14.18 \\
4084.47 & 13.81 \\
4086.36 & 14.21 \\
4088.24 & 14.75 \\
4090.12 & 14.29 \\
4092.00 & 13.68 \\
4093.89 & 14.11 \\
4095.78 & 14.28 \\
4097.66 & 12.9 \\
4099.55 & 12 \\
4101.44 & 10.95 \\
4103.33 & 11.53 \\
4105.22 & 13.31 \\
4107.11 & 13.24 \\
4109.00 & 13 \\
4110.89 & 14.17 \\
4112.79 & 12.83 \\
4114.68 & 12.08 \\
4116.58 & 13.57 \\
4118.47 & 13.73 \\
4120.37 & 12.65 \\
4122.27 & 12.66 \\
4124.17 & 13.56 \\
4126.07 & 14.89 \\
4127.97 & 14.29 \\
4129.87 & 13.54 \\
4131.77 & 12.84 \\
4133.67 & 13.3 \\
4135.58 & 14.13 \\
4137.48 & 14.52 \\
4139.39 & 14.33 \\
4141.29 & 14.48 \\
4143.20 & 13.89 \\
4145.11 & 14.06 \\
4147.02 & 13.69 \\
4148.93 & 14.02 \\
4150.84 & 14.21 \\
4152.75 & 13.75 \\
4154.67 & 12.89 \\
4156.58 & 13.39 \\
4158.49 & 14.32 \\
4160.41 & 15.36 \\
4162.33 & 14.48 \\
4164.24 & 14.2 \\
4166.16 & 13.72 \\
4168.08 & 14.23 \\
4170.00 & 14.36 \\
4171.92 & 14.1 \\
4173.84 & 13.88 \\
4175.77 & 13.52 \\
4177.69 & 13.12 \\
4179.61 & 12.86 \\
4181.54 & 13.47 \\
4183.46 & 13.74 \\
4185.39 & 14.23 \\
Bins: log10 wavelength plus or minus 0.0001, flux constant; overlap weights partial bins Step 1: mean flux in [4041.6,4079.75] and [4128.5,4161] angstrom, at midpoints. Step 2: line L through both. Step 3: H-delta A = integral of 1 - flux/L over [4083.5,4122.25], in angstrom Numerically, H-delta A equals 1.5 angstrom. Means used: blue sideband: 13.7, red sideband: 13.9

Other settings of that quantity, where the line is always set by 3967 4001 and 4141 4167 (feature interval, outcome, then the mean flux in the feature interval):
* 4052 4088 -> -4.1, 13.8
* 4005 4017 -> -3.3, 14.2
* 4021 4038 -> -4.3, 14.5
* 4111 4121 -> 0.1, 13.1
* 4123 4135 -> -0.2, 13.7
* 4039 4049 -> -1.7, 13.9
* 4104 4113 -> -0.1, 13.3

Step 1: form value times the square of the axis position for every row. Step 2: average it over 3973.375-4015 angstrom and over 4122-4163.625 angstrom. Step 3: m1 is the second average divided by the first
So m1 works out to 1.20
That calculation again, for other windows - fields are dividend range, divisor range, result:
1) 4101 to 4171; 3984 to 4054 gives 1.03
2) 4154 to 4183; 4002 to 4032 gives 1.02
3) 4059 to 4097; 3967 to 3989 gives 1.58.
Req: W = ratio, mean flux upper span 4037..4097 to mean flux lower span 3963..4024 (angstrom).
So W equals 1.17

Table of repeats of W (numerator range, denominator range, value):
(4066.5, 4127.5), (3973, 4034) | 1.03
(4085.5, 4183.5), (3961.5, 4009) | 1.27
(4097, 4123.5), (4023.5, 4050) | 0.90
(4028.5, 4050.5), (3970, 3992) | 1.38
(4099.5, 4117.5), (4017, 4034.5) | 0.86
